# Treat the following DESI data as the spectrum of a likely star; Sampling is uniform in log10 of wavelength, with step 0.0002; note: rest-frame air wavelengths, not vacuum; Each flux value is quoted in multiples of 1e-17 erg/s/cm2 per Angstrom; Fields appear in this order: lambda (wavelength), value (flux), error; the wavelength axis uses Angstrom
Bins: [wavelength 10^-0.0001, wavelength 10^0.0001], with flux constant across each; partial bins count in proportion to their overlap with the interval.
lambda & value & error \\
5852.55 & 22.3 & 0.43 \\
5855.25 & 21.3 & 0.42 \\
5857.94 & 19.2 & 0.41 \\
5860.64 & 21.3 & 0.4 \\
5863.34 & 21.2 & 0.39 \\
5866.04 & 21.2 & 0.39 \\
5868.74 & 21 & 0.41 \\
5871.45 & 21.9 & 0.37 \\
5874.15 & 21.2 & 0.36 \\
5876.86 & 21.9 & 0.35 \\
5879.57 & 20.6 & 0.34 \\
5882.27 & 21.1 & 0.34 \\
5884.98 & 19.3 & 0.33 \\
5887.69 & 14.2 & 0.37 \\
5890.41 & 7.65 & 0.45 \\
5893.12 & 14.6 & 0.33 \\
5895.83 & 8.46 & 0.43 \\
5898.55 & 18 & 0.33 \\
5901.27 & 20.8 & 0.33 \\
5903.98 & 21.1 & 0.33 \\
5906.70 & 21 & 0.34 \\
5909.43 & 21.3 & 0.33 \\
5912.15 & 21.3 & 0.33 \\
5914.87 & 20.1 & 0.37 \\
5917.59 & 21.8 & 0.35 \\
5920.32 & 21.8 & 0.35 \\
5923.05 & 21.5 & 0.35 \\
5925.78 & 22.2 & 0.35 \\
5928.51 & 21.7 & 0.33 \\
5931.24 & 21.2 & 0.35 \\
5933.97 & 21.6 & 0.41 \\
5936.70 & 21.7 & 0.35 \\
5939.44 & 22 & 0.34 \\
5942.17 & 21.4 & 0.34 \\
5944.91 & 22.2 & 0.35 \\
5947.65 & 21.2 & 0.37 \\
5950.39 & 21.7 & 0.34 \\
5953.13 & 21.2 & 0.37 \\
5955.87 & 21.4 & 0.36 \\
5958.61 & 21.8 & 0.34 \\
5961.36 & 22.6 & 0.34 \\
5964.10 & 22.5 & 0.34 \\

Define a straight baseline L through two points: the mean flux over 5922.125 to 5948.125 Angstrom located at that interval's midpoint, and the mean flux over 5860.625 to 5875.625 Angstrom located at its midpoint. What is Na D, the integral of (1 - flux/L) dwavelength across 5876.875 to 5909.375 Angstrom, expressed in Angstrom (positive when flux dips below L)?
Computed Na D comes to 6.2 Angstrom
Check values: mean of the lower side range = 21.3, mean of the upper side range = 21.7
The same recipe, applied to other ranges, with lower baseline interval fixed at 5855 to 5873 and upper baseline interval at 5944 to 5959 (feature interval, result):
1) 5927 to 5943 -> -0.12 Angstrom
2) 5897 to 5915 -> 0.72 Angstrom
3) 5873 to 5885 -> 0.07 Angstrom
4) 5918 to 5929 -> -0.22 Angstrom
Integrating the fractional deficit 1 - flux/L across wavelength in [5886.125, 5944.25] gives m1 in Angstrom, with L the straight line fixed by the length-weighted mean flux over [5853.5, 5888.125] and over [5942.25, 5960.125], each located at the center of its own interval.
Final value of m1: 5.0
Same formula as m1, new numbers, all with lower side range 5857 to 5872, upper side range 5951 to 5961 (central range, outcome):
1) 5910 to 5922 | 0.0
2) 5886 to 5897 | 5.0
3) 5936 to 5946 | -0.2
